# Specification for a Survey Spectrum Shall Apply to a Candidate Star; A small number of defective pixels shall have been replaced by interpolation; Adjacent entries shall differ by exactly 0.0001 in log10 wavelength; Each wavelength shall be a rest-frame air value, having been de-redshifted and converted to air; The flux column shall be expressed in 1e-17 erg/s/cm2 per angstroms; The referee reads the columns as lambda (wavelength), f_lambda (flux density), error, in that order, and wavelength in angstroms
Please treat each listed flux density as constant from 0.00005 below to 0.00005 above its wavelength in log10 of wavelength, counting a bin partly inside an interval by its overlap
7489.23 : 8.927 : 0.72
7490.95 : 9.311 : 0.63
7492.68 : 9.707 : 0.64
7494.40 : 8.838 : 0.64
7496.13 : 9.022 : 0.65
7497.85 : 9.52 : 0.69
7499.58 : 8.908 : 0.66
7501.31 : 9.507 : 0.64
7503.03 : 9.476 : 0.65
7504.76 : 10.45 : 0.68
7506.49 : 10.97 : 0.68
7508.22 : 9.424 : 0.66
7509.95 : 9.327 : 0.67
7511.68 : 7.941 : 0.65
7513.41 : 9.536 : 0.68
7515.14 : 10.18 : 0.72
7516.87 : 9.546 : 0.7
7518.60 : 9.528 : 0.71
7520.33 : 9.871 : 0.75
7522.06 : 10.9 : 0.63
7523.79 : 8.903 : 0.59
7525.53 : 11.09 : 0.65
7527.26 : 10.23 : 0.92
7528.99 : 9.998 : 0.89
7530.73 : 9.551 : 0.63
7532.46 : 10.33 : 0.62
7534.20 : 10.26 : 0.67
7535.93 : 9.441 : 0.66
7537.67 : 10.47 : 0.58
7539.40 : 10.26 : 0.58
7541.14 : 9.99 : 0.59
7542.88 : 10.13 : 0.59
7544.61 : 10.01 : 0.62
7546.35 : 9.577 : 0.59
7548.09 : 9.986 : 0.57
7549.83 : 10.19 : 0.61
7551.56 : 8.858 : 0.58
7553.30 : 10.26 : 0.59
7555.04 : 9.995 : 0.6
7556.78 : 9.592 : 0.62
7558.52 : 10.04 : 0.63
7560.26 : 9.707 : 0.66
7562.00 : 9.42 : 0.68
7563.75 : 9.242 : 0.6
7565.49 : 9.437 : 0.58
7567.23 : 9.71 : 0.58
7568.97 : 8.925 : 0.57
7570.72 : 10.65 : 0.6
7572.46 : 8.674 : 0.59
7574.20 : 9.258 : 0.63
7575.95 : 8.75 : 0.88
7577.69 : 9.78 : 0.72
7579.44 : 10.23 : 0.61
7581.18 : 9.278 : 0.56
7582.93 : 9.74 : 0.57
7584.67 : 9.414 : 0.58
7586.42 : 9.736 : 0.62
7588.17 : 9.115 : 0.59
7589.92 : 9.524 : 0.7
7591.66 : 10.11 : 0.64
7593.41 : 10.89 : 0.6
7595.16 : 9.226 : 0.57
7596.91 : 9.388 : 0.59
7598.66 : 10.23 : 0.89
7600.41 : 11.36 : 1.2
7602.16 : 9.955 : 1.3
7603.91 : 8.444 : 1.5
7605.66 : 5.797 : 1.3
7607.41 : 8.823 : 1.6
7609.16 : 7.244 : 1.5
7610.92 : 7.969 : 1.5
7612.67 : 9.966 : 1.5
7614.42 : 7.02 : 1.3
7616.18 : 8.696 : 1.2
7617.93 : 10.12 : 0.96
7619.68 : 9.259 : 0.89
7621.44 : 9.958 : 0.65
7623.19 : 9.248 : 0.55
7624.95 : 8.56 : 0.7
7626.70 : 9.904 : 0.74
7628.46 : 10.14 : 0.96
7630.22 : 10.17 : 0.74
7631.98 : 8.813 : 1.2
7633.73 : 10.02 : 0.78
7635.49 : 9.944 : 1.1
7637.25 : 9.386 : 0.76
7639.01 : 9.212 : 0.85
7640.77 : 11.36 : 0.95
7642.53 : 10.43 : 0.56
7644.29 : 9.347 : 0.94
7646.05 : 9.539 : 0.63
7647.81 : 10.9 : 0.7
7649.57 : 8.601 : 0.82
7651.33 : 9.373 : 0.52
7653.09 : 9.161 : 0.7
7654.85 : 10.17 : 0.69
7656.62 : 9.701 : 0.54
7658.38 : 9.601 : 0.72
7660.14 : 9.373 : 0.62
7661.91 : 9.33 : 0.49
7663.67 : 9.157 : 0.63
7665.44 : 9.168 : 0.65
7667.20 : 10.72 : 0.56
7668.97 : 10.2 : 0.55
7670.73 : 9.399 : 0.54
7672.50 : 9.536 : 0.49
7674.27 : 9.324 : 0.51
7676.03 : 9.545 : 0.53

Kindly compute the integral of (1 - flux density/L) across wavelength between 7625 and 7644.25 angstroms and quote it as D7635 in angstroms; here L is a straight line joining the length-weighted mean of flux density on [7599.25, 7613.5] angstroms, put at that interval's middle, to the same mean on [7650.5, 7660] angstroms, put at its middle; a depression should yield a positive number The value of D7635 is -1.3 angstroms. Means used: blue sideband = 8.72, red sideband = 9.59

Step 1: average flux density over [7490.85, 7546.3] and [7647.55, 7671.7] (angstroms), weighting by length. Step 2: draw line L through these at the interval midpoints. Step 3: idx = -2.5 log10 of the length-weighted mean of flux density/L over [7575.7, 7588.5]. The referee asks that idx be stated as 0.015 mag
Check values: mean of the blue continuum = 9.77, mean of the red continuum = 9.6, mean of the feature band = 9.56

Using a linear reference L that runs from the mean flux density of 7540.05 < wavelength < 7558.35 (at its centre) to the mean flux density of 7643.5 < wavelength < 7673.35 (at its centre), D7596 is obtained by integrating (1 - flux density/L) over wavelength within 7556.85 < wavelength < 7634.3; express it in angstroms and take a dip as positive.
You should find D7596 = 3.2 angstroms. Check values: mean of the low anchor 9.87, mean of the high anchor 9.61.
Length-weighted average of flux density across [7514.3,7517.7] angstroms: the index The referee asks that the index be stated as 9.87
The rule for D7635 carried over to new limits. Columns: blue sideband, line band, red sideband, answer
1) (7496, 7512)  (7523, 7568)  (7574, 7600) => -1.3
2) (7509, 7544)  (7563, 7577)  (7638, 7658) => 0.7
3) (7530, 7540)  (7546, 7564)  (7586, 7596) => 0.4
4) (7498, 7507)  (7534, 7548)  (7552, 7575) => -0.5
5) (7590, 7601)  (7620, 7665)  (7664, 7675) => 0.9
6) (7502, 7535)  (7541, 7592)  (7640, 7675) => 0.9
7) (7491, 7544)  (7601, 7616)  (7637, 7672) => 2.3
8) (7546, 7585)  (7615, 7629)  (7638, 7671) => 0.4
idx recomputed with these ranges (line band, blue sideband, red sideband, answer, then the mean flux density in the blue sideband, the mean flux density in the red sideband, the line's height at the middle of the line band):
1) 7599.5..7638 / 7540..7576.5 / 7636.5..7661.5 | 0.066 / 9.65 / 9.72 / 9.7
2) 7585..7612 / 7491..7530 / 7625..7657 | 0.061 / 9.67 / 9.76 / 9.73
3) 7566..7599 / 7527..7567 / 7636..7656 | 0.025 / 9.86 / 9.77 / 9.83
